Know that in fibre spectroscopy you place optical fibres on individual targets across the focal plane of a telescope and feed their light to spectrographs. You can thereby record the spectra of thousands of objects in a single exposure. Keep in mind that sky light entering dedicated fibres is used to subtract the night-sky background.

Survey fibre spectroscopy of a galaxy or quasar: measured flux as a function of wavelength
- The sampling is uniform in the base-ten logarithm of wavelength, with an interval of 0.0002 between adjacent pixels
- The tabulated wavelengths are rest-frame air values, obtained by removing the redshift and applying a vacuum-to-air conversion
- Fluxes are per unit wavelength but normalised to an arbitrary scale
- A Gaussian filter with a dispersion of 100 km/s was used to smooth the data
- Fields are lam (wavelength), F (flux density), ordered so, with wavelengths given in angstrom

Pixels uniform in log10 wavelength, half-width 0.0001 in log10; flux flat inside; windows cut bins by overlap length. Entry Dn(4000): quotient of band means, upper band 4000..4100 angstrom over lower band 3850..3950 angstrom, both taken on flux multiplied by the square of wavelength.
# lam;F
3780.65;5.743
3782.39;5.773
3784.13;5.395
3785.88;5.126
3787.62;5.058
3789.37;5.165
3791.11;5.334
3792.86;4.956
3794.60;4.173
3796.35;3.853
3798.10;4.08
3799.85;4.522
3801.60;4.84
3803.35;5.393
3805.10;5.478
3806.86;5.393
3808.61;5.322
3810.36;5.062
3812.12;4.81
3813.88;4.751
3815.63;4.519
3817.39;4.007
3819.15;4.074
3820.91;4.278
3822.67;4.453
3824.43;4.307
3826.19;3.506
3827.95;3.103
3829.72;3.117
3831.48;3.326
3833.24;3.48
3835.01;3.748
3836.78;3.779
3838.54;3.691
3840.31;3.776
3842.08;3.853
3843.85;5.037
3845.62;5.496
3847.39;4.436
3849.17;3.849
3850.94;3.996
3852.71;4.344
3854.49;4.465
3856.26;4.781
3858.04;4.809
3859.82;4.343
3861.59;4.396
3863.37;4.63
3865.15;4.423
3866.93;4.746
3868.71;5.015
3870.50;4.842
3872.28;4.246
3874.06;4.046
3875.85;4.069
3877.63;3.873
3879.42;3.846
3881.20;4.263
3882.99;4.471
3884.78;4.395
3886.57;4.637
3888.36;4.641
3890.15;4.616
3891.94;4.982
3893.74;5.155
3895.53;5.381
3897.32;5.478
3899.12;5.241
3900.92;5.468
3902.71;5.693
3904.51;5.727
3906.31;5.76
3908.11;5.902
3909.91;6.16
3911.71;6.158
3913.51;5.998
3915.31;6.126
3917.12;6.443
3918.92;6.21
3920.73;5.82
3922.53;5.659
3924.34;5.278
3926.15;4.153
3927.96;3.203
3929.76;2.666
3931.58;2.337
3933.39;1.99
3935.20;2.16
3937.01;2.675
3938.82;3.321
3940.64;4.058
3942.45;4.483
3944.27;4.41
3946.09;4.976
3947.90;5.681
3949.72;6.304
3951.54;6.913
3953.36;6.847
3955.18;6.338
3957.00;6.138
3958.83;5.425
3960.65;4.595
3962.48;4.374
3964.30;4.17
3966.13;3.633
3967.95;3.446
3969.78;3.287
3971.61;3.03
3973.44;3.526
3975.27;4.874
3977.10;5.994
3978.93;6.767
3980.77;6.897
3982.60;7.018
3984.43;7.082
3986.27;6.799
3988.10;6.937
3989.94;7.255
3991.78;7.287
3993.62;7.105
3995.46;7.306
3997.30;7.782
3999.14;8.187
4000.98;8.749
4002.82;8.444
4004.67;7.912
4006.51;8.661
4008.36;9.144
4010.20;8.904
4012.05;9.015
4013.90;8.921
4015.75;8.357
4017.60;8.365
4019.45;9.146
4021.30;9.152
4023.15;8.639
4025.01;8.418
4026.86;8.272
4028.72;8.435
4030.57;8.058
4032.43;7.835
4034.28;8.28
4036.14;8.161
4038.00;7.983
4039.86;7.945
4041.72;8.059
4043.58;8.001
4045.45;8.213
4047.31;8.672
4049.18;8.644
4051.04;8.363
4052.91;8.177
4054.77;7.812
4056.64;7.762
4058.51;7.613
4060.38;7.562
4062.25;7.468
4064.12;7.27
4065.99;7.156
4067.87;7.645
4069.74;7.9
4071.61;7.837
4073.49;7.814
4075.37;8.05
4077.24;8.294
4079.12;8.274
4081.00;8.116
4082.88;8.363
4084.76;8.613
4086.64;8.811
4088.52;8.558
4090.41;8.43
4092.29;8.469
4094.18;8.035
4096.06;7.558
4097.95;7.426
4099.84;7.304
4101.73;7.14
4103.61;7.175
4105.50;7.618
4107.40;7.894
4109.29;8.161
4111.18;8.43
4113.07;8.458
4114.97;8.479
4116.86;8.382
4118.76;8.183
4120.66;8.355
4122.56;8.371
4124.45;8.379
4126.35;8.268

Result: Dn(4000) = 1.89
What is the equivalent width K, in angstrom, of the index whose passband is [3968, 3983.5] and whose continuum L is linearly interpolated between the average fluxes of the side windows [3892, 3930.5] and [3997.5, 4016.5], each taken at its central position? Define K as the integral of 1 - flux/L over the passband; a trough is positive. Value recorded 5.1 angstrom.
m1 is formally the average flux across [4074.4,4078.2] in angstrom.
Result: 8.17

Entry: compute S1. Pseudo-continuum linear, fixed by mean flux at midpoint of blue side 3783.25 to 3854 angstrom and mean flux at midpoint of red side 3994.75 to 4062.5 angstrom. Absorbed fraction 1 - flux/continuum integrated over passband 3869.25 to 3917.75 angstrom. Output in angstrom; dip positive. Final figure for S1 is 6.1 angstrom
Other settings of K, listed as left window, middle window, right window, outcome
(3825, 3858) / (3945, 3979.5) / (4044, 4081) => 6.1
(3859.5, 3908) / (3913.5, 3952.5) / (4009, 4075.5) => 8.4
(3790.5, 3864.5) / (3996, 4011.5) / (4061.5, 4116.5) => -3.8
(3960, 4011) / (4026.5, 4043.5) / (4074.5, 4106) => -2.2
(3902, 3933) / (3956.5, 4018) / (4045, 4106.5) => -1.5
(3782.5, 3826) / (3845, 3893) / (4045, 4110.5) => 9.1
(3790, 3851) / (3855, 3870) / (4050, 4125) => 0.8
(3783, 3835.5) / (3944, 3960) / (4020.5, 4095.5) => 1.6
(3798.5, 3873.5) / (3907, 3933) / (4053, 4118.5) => 2.2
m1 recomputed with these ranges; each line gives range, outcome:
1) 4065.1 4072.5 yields 7.64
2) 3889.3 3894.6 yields 4.91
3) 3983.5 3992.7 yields 7.07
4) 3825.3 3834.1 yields 3.31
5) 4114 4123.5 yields 8.35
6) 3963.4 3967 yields 3.9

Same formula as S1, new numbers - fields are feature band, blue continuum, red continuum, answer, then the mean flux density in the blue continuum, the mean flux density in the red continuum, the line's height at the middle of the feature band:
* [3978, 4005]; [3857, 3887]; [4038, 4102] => -3.5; 4.41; 7.99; 6.57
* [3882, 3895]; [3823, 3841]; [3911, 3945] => -2.1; 3.61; 4.36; 4.05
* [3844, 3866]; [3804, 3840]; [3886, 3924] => 1.1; 4.21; 5.59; 4.76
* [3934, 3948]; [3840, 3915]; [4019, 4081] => 5.1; 4.82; 8.08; 6.02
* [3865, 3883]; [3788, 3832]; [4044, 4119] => 3.3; 4.49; 8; 5.32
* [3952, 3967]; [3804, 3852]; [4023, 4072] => 2.9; 4.25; 8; 6.5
